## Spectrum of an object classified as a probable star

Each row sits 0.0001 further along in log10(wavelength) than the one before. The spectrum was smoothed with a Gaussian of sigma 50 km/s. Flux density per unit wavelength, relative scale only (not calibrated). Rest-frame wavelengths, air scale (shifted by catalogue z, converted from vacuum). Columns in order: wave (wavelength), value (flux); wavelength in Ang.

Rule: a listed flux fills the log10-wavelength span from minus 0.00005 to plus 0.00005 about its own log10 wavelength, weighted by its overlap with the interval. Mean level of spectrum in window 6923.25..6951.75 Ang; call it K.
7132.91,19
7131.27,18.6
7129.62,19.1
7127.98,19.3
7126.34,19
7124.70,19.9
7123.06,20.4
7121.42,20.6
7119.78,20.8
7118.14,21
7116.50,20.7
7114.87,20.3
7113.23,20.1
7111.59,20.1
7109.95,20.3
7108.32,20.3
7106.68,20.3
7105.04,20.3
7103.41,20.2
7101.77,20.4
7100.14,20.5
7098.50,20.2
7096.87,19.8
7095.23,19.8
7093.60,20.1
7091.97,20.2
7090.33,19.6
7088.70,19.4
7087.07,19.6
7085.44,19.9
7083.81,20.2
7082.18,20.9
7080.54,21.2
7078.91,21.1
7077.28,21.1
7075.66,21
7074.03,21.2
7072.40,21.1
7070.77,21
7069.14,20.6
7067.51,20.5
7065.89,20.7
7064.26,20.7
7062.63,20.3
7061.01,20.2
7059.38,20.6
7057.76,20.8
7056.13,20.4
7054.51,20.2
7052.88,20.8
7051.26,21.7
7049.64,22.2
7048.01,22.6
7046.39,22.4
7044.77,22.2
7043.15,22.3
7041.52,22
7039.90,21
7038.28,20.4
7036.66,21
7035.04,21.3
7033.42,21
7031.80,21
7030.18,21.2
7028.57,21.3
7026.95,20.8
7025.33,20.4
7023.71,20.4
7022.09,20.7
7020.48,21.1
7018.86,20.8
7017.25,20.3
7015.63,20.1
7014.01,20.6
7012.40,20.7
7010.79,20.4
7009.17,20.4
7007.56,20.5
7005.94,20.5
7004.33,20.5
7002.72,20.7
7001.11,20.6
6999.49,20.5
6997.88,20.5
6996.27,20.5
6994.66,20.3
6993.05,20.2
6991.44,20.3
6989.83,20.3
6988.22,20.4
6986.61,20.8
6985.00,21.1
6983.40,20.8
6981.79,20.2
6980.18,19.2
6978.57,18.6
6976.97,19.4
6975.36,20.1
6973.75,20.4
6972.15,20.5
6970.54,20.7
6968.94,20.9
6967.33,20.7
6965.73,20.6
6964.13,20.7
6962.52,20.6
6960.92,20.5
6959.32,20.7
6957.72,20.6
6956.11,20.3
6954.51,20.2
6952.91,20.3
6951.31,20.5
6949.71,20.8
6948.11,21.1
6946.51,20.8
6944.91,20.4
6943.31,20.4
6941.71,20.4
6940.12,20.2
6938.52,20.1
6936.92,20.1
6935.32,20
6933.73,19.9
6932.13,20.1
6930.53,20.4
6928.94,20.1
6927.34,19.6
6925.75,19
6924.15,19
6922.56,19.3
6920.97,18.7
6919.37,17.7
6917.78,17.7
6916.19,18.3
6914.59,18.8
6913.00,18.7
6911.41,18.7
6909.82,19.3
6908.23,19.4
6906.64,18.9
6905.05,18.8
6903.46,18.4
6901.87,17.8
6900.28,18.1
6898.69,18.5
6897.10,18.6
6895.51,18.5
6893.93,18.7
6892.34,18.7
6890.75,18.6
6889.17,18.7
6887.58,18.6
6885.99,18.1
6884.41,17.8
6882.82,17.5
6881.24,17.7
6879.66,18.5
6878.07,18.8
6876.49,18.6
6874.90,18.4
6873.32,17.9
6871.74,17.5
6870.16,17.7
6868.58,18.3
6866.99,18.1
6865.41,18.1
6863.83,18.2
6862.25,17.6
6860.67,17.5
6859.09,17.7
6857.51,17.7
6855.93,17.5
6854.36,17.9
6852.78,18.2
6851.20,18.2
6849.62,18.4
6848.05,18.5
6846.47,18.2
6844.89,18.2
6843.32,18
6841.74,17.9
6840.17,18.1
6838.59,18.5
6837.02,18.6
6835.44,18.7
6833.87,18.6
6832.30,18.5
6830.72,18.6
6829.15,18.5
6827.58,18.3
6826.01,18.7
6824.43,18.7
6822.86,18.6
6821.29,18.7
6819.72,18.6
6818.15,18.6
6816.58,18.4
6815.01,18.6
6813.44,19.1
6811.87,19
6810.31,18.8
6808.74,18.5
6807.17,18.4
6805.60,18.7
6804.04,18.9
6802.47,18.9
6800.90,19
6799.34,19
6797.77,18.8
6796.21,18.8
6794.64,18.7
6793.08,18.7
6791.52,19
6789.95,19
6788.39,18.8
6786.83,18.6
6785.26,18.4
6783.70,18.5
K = 20.2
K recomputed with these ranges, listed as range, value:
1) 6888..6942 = 19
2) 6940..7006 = 20.4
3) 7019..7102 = 20.8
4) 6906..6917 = 18.9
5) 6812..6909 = 18.3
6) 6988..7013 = 20.5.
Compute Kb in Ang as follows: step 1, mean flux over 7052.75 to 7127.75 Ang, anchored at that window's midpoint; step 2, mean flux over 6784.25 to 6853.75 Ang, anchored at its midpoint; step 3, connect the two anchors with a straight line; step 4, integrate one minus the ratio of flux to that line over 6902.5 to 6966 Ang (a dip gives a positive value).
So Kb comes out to -1.3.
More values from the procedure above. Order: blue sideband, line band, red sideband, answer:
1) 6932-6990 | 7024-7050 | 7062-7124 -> -1.28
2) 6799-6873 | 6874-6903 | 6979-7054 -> 1.11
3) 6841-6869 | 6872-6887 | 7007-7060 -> 0.24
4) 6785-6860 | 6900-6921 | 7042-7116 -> 0.79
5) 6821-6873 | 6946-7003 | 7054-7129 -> -3.25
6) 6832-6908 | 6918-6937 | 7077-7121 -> -0.67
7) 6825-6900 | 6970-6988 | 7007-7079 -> -0.15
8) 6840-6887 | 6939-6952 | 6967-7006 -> -0.66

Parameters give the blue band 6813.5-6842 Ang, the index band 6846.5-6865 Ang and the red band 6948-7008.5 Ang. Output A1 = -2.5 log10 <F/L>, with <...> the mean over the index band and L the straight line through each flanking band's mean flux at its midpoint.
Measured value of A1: 0.05 mag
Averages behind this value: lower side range 18.5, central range 18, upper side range 20.4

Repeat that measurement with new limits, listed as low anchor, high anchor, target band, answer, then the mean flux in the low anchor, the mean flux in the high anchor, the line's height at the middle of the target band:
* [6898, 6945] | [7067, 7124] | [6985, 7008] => -0.041 mag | 19.2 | 20.4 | 19.7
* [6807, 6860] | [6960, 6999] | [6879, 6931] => 0.041 mag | 18.4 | 20.4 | 19.4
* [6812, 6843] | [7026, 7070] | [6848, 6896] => 0.054 mag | 18.5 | 21.1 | 19.1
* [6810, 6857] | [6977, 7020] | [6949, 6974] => -0.034 mag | 18.4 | 20.4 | 19.9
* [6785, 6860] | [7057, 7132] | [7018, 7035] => -0.055 mag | 18.5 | 20.3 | 19.9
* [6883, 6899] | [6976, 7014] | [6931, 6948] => -0.052 mag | 18.4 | 20.3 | 19.3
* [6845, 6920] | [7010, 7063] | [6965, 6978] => -0.029 mag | 18.3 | 21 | 19.9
